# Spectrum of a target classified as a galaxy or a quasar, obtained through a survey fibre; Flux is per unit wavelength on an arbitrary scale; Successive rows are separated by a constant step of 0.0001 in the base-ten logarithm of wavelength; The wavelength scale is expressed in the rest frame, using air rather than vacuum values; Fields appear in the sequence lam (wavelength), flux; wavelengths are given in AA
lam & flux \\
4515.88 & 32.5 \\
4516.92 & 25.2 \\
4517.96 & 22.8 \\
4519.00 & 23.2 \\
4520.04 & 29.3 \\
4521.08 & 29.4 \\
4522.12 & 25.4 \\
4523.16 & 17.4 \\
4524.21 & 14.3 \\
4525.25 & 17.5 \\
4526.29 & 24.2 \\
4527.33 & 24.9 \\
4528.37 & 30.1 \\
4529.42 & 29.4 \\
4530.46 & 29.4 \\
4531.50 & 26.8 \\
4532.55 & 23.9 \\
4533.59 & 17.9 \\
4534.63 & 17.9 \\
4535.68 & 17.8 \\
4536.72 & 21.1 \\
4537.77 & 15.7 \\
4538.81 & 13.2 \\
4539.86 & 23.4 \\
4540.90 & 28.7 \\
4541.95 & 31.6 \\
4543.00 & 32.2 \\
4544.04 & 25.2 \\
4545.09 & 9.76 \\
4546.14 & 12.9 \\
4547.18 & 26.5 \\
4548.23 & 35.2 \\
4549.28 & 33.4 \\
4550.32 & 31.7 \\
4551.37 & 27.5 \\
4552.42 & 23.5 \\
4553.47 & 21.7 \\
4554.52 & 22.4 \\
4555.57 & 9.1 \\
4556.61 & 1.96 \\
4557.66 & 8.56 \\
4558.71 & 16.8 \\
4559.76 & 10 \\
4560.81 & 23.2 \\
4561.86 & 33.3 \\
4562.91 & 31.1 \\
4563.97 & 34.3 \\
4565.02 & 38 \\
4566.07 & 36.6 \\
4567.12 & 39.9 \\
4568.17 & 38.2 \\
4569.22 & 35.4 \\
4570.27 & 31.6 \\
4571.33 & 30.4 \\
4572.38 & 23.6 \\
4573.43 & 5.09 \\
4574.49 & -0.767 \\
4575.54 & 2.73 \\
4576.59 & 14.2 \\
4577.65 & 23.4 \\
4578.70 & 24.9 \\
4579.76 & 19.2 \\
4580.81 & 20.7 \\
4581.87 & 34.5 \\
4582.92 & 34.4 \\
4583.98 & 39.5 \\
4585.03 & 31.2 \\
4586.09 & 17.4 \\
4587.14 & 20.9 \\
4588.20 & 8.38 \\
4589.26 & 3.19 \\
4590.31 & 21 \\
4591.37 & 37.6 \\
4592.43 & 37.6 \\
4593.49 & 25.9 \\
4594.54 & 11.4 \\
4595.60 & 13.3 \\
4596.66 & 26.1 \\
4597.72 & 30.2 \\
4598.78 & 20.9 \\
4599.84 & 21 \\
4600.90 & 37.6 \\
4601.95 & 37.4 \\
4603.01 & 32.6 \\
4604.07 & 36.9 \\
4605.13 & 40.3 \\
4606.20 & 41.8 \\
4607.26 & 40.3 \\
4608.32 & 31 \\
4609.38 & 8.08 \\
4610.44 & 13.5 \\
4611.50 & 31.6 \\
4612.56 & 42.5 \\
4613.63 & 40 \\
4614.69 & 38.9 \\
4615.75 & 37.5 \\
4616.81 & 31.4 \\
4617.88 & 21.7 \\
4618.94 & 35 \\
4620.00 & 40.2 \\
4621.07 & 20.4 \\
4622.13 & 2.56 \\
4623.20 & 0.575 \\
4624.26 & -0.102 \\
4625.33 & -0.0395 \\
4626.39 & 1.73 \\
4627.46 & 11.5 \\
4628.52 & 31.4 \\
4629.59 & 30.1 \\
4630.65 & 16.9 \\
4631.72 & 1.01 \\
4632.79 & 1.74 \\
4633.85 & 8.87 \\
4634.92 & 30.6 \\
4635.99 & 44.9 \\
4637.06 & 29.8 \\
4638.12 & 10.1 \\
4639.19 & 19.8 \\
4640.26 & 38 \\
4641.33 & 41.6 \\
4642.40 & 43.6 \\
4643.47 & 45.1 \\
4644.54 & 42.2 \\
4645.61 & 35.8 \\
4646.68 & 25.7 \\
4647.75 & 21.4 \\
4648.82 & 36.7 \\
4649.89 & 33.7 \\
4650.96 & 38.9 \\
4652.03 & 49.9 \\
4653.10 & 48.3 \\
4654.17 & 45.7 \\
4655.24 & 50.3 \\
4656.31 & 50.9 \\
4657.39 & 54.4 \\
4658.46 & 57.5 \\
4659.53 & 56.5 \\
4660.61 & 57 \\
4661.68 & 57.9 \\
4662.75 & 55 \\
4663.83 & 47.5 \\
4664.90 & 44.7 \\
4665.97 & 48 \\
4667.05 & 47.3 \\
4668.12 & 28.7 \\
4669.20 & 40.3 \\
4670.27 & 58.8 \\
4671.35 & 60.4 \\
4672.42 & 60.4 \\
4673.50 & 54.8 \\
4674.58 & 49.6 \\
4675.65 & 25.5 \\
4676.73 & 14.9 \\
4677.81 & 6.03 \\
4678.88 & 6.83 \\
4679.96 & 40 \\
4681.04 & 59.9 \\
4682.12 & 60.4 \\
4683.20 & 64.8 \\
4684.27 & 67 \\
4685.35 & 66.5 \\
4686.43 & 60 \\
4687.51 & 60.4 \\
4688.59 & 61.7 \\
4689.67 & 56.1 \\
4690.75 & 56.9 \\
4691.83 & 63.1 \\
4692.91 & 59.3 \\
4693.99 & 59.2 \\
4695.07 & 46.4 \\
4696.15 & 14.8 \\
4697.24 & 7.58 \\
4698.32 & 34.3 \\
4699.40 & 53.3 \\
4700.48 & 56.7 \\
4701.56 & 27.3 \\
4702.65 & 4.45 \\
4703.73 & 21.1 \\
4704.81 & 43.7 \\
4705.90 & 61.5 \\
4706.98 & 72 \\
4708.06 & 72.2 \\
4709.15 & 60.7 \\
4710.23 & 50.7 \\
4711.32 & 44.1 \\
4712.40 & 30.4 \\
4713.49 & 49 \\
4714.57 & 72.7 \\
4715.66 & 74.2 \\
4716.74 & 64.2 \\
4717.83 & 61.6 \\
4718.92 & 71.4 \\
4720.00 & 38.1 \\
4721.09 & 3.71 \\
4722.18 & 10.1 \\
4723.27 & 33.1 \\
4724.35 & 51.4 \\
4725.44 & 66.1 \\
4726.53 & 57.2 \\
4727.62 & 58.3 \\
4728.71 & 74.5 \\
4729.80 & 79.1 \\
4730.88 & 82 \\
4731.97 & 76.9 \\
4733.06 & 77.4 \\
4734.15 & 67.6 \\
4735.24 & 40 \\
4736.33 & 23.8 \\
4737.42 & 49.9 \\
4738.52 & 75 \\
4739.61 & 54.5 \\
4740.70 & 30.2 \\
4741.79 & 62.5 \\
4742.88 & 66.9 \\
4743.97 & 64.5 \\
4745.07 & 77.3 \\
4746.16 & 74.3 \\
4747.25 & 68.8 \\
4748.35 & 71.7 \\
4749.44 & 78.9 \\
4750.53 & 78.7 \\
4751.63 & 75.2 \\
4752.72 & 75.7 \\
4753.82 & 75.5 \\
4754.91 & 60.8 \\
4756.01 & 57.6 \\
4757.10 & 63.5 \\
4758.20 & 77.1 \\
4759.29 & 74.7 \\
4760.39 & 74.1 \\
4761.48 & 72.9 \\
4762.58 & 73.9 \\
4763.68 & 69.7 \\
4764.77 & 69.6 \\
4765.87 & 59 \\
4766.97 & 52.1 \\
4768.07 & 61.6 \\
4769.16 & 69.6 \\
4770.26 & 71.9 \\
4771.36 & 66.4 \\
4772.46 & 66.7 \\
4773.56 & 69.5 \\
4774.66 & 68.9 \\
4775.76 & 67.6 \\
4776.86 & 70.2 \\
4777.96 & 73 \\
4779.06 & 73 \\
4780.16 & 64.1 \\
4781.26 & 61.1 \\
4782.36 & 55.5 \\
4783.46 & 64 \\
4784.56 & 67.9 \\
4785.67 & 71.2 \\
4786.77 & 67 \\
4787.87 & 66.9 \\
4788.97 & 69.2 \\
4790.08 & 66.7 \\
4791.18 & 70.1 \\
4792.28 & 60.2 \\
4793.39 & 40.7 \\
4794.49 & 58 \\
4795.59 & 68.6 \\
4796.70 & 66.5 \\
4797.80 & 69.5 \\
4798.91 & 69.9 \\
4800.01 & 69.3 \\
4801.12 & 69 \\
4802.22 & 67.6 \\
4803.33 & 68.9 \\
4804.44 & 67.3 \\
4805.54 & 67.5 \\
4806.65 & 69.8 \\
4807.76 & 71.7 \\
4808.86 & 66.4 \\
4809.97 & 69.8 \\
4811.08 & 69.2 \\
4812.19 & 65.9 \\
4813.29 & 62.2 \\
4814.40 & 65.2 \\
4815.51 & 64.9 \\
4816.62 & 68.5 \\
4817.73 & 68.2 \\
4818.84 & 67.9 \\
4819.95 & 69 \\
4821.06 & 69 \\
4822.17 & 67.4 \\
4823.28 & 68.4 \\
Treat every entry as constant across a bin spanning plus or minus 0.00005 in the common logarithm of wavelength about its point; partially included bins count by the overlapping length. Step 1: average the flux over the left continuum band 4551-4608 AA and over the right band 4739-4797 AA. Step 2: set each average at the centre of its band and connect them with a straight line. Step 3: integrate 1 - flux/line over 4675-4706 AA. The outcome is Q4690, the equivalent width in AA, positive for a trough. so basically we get 3.93 AA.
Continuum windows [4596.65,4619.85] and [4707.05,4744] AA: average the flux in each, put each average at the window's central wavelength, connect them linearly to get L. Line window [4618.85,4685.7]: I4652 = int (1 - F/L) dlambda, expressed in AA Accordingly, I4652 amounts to 9.3 AA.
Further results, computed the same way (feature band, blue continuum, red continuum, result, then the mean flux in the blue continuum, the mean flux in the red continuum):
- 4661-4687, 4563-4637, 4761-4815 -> -3.7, 24.6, 66.6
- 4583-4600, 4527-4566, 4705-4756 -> 4.8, 23.4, 60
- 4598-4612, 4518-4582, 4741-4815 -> 1.5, 23.2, 67.6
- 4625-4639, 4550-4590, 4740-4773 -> 7.7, 22.8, 68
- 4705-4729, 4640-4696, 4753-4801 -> 1.2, 47.2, 66.7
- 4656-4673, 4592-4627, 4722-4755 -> -4.1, 25.7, 63.1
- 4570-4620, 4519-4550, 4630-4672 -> 9.0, 23.7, 39.2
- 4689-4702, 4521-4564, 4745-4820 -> 1.6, 22.4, 67.8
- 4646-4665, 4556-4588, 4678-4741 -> -2.6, 23.8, 51.3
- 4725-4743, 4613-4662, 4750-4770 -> -0.1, 31.2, 69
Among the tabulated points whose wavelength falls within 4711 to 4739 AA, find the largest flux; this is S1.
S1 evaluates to 82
